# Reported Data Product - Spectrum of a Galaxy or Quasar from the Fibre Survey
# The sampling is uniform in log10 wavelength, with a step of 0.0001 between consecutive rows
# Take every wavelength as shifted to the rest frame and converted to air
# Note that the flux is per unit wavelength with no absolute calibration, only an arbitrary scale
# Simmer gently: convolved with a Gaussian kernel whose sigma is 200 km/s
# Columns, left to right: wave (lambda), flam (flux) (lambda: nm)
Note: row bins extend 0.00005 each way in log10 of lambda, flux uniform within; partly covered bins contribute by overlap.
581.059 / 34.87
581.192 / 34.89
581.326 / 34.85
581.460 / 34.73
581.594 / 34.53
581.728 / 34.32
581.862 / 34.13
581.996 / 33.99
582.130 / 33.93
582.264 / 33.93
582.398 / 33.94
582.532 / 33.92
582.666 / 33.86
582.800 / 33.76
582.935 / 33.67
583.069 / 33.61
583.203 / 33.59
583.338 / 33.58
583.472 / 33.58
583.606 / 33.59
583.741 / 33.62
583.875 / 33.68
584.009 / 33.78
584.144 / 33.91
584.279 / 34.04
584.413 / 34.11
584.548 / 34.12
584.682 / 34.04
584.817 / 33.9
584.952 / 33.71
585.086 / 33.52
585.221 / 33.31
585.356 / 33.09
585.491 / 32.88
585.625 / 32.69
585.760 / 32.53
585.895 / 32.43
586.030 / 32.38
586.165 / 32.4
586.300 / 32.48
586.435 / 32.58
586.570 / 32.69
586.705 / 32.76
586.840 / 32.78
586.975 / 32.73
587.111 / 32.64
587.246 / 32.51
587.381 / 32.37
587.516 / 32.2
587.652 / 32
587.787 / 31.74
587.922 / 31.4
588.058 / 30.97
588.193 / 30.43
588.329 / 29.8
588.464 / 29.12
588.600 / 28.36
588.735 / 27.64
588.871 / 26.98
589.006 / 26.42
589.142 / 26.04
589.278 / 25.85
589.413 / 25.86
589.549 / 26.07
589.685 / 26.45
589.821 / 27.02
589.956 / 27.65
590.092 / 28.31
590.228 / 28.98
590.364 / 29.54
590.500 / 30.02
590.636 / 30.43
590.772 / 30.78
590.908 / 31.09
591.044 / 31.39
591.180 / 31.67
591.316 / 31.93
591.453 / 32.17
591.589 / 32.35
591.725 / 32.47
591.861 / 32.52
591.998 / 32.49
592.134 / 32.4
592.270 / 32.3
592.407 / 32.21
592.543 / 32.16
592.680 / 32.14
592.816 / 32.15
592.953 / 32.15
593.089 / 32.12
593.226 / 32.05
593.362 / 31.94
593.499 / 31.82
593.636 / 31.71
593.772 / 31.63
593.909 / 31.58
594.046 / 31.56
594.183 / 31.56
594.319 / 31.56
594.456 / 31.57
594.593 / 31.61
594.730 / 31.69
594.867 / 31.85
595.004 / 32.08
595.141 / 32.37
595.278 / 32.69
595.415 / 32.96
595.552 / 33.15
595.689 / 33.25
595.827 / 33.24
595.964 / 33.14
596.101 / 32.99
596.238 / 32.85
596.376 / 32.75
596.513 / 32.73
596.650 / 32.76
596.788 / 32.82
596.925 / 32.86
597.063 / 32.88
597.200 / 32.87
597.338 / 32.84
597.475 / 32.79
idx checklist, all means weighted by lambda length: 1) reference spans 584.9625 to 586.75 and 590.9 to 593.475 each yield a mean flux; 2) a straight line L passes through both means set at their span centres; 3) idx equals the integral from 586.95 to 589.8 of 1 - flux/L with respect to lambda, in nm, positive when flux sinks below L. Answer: 0.28 nm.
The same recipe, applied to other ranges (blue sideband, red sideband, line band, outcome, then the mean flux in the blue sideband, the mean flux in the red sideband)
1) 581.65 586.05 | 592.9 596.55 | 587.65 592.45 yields 0.45 nm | 33.6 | 32.2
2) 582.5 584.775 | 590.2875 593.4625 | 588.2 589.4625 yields 0.19 nm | 33.8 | 31.8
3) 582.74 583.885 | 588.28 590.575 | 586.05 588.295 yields -0.17 nm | 33.6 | 27.7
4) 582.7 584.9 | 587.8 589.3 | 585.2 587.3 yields -0.10 nm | 33.8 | 28.6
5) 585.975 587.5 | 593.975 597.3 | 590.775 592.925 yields 0.03 nm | 32.6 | 32.5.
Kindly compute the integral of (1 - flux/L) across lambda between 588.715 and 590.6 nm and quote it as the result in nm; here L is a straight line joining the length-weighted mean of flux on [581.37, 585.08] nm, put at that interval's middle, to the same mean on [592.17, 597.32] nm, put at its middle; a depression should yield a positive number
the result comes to 0.32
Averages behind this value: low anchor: 33.9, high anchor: 32.3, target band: 27.4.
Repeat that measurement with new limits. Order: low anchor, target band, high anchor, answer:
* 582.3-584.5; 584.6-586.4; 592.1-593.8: 0.02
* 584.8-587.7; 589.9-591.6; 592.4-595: 0.09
